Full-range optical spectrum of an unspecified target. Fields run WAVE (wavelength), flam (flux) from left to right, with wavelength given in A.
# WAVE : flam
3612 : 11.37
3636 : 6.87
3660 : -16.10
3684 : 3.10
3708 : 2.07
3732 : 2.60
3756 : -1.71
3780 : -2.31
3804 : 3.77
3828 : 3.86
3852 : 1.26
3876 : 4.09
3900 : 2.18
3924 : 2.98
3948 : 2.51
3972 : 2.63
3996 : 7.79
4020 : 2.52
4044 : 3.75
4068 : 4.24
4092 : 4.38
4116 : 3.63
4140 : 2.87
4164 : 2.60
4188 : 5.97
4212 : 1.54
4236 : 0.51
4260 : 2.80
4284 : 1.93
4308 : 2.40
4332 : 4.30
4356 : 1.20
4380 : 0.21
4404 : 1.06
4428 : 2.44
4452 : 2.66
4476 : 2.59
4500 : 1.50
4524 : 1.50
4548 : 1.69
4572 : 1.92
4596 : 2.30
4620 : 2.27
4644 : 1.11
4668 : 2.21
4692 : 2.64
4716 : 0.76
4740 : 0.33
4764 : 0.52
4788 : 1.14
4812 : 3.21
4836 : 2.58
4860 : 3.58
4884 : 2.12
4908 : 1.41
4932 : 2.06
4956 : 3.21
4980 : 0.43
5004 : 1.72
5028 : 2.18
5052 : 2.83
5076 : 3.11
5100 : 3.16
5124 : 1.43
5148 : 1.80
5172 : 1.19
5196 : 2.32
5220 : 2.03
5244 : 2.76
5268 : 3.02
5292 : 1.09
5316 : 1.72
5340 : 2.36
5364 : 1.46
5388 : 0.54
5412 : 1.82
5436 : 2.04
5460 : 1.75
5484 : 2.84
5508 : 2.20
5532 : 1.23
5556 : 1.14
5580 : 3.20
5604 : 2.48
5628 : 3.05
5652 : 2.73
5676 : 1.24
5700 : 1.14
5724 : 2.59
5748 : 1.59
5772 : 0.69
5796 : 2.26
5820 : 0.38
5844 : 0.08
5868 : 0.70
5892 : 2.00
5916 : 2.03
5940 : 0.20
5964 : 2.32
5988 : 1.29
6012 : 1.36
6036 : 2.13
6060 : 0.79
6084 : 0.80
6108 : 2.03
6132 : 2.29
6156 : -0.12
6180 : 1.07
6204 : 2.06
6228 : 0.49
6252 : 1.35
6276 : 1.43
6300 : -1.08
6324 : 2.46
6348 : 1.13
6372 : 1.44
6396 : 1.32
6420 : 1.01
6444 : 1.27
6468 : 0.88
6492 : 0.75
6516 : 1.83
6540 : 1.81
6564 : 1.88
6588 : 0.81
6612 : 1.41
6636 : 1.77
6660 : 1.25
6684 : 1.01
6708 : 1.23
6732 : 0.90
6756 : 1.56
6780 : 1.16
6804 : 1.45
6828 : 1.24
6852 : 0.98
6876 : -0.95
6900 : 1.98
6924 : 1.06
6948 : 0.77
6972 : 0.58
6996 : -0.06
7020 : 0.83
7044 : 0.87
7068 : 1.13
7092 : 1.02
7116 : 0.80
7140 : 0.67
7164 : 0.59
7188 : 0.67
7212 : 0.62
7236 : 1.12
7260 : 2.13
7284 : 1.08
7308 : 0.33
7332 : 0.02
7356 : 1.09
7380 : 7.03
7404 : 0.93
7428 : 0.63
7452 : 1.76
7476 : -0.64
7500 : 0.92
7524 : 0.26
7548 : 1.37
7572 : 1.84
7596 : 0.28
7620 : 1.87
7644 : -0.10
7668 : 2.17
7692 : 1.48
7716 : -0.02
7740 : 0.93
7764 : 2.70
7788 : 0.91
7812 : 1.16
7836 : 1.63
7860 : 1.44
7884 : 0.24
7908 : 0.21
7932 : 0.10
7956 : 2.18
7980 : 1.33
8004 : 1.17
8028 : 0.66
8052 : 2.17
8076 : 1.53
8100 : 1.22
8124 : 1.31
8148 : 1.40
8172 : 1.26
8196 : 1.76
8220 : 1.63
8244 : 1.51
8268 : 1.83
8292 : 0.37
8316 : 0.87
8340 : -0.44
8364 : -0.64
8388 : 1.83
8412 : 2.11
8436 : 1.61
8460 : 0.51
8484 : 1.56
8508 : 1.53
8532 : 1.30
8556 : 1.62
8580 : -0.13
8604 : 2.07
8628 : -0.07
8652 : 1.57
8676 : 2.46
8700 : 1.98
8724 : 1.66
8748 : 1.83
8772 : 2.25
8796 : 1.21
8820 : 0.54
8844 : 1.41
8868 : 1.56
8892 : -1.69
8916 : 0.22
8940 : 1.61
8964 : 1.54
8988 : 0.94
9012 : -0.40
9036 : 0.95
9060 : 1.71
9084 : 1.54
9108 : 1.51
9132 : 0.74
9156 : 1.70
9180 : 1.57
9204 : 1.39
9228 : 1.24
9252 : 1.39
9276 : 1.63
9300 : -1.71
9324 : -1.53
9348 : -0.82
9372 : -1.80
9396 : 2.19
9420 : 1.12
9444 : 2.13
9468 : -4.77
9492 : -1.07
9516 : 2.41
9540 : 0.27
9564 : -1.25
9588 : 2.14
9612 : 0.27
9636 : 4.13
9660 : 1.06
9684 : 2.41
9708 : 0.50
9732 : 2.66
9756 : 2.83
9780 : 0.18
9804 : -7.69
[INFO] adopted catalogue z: 0.980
